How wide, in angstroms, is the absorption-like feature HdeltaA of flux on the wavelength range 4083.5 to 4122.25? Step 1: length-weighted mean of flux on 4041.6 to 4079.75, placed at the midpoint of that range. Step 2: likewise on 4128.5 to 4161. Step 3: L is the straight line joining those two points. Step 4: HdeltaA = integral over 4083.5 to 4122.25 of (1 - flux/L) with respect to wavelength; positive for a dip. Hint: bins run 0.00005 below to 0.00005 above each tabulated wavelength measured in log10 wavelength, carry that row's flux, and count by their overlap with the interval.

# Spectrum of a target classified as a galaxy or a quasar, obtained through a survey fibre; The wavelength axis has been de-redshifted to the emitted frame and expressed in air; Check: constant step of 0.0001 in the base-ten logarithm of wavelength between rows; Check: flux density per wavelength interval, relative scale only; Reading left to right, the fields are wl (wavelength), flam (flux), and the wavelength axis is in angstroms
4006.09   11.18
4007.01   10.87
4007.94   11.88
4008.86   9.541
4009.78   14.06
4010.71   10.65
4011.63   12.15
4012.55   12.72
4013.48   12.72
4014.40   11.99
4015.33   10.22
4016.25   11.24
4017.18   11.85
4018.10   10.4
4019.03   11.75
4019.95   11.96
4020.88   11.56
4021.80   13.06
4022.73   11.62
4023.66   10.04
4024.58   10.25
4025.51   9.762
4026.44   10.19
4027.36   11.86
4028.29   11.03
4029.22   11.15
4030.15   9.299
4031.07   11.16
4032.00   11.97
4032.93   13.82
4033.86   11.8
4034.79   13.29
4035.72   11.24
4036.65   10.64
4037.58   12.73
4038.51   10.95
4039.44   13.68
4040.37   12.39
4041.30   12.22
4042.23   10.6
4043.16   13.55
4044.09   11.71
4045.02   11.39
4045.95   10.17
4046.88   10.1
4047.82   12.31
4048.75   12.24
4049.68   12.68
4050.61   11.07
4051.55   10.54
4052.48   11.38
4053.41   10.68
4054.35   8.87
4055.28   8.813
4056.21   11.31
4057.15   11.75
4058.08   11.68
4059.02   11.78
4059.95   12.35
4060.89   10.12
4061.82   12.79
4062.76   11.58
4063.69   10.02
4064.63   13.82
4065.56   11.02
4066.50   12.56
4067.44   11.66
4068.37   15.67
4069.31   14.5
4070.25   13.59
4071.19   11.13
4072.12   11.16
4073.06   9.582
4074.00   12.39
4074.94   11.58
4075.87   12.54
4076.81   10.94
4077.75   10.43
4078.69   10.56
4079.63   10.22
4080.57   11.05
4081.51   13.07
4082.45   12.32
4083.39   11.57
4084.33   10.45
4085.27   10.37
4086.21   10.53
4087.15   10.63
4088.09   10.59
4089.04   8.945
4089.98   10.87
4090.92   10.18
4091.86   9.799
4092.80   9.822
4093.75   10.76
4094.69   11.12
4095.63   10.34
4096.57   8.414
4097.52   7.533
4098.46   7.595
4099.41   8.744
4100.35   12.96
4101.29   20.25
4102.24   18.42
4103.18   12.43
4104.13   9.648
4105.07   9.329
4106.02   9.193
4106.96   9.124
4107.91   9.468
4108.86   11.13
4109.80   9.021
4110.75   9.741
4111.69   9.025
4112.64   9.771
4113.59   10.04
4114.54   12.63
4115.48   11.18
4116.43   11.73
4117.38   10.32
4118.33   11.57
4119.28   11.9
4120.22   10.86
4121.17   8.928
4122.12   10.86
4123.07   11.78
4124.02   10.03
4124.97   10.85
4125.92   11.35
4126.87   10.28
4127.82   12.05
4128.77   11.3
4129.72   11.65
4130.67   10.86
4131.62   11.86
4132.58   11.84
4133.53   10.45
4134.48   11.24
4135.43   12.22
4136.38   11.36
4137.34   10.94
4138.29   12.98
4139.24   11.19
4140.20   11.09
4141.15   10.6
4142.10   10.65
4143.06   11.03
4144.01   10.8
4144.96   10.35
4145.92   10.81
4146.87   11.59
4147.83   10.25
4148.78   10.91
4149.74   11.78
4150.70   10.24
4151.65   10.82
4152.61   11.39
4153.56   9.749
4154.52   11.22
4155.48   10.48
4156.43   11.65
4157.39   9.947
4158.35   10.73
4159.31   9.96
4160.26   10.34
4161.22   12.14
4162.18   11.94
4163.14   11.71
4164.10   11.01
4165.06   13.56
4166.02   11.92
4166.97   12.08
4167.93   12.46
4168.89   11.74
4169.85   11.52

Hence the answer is 2.2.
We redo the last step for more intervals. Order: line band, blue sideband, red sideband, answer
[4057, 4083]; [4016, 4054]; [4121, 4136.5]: -1.1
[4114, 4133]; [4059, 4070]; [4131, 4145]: 0.5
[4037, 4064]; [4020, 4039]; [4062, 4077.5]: 0.7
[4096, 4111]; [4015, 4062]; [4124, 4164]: 0.5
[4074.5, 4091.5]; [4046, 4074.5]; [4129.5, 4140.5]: 0.9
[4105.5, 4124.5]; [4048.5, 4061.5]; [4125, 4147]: 1.3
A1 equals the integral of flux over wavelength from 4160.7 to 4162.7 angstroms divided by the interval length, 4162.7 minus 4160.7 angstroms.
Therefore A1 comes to 12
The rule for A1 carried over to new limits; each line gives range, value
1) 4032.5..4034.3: 12.8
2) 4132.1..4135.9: 11.4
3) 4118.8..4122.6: 10.7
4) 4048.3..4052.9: 11.6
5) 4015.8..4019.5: 11.3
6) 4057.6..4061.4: 11.5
